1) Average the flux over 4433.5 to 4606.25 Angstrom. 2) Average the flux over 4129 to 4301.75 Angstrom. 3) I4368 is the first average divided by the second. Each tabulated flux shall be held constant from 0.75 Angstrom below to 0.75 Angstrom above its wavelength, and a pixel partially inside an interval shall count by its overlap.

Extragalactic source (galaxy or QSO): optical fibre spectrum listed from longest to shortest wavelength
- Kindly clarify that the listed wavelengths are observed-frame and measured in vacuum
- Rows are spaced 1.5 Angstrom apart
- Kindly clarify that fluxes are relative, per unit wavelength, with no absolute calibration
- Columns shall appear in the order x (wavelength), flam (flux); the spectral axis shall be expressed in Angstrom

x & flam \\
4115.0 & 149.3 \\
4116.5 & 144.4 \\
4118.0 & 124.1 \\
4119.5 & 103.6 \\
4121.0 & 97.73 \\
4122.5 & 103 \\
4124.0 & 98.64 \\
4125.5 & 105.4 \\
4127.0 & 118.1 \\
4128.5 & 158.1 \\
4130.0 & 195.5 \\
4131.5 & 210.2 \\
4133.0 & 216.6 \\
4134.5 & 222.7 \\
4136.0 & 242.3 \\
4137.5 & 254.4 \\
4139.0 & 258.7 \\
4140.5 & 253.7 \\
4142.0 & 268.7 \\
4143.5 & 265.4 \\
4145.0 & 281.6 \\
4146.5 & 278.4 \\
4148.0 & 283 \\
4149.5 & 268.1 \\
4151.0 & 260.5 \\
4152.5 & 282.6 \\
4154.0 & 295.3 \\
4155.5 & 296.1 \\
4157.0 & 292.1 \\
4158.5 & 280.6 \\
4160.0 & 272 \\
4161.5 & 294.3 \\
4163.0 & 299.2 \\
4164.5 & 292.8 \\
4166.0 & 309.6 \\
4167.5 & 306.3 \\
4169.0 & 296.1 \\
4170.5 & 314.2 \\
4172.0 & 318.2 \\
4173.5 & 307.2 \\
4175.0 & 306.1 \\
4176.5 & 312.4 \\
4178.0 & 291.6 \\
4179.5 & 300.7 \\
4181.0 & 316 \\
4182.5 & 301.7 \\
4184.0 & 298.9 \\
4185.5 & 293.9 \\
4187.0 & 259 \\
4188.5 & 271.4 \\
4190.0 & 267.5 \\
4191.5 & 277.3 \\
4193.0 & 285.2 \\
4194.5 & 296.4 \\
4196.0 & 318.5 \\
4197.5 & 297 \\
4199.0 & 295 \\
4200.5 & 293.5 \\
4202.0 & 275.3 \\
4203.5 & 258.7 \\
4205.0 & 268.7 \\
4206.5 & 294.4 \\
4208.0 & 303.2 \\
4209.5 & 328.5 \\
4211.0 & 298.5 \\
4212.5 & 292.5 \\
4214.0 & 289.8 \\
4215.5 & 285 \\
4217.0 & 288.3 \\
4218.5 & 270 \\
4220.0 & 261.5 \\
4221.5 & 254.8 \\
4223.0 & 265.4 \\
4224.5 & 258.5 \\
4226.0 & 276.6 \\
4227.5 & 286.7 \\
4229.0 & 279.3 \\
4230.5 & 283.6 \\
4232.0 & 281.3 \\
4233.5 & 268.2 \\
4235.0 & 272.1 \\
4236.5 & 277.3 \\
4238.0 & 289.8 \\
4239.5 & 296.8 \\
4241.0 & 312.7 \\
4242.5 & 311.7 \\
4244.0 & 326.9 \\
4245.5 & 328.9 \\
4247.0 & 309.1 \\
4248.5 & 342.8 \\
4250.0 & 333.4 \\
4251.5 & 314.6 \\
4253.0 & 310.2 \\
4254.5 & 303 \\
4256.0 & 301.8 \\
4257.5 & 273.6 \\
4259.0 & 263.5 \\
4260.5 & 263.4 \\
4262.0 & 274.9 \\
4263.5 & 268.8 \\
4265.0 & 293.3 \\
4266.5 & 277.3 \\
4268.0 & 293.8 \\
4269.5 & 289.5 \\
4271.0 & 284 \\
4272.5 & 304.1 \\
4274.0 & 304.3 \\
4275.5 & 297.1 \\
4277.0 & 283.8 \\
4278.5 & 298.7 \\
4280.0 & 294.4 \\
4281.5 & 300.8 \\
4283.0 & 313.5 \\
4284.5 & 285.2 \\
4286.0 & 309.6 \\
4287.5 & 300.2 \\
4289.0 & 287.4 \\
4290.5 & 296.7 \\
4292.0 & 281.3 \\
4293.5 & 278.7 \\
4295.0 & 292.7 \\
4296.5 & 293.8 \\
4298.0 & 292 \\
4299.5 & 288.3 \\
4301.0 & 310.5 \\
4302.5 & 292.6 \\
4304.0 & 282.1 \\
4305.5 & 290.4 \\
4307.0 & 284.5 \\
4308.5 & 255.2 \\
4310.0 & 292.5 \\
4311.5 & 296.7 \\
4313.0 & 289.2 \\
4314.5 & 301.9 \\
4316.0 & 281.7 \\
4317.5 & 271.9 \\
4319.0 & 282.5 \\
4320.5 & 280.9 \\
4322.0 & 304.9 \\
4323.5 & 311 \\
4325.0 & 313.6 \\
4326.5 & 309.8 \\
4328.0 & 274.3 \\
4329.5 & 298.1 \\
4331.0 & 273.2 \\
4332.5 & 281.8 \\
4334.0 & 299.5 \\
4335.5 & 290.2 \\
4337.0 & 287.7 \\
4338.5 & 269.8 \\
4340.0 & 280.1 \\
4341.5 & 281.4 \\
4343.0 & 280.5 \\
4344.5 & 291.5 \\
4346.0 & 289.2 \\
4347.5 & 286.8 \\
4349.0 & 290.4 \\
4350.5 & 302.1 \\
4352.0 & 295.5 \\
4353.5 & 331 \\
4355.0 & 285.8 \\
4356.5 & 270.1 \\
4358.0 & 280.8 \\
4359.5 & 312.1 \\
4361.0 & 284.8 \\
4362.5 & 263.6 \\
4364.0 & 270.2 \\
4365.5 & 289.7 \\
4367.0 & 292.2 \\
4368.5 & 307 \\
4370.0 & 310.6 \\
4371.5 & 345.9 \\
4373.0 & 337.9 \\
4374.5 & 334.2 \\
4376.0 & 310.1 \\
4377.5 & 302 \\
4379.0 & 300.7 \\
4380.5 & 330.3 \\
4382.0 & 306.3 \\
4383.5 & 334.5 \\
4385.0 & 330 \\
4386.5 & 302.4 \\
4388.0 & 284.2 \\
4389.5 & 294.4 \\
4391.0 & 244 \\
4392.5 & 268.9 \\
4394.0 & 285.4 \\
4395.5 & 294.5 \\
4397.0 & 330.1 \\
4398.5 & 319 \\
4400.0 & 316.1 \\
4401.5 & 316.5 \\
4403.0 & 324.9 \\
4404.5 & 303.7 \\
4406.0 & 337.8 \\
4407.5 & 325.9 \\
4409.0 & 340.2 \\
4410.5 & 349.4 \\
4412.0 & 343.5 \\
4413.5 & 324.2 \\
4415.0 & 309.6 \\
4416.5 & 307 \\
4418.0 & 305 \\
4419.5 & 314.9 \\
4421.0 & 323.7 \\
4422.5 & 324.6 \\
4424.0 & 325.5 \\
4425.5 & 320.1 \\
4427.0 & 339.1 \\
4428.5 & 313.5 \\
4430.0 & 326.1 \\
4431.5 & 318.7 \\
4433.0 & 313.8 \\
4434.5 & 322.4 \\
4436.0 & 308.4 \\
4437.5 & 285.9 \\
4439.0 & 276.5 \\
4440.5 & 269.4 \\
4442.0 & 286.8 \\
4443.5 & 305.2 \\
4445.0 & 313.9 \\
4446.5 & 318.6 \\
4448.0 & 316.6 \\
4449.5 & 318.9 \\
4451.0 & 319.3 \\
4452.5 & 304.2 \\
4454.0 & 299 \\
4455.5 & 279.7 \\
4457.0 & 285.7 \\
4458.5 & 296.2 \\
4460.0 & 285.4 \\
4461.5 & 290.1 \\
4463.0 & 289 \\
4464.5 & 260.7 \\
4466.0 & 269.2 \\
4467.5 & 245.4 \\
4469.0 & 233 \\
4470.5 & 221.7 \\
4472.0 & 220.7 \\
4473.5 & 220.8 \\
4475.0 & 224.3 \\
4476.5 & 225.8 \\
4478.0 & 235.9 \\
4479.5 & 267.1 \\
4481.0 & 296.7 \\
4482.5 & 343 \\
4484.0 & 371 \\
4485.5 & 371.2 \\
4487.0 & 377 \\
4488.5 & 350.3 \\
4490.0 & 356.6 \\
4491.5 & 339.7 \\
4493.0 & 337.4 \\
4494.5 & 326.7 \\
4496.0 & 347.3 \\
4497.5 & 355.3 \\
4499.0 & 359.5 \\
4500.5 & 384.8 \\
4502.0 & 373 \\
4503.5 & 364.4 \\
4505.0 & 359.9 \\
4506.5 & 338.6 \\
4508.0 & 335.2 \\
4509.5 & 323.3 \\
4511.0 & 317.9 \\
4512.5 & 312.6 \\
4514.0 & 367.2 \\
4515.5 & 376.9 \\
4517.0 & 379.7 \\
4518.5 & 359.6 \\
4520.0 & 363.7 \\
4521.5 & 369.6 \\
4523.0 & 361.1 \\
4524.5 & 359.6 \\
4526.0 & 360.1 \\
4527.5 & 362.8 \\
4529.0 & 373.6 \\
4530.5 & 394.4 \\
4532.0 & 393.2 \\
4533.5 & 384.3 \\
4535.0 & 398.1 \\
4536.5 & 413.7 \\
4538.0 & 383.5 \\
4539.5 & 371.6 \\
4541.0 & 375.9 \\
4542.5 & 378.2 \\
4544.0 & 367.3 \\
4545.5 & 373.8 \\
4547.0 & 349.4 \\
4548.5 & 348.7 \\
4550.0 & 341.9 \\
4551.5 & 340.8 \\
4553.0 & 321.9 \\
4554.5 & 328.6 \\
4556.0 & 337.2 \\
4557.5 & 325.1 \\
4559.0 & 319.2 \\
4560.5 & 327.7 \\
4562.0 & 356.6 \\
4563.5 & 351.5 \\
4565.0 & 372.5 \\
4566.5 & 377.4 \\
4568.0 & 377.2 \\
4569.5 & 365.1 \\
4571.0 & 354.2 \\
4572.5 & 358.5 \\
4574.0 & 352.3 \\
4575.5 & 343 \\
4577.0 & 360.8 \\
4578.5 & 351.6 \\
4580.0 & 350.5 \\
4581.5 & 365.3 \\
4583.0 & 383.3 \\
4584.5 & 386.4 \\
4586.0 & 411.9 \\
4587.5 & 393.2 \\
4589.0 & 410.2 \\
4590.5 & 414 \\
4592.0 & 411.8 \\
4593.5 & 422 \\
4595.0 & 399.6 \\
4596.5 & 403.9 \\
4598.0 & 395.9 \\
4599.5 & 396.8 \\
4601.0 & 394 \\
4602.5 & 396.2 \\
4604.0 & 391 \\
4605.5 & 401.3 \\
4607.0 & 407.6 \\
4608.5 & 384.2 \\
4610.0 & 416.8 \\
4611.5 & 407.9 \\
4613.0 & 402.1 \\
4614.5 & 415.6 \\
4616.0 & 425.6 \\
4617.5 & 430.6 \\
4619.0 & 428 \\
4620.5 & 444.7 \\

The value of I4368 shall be 1.19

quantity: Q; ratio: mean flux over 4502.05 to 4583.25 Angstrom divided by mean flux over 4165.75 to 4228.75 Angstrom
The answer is 1.2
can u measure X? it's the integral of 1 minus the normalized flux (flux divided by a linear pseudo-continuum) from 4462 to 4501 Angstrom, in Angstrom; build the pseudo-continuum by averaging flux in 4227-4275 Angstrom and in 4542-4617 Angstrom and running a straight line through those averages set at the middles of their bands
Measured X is 5.7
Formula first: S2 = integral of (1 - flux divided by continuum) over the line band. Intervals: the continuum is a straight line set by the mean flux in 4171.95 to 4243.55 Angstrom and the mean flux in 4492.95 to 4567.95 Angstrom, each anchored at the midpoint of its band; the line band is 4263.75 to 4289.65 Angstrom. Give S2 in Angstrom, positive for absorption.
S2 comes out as 0.7 Angstrom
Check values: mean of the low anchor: 288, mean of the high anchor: 358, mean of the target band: 295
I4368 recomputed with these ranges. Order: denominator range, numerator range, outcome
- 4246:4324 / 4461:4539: 1.13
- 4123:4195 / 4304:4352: 1.09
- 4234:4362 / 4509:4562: 1.23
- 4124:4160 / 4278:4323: 1.21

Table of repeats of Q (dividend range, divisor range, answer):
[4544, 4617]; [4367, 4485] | 1.25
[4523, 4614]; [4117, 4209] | 1.45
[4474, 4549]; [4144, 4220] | 1.21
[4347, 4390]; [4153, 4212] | 1.03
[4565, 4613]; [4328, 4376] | 1.32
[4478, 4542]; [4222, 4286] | 1.22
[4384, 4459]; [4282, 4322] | 1.07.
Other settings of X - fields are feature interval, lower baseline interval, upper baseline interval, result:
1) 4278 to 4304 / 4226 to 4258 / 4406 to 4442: 0.8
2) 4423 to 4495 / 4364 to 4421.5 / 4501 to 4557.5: 8.0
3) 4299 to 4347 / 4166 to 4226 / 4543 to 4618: 4.5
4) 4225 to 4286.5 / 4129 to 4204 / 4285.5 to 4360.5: -1.8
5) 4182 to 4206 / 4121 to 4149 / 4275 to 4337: -4.8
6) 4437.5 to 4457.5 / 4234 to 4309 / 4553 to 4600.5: 2.3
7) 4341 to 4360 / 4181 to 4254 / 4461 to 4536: 1.1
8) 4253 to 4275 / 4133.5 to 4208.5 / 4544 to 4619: 1.4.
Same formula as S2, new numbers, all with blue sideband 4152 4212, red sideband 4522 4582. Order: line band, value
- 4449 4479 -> 6.9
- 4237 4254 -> -0.5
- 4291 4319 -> 2.5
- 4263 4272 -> 0.7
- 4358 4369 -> 1.3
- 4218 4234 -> 1.6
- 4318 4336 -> 1.5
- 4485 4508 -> -0.3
